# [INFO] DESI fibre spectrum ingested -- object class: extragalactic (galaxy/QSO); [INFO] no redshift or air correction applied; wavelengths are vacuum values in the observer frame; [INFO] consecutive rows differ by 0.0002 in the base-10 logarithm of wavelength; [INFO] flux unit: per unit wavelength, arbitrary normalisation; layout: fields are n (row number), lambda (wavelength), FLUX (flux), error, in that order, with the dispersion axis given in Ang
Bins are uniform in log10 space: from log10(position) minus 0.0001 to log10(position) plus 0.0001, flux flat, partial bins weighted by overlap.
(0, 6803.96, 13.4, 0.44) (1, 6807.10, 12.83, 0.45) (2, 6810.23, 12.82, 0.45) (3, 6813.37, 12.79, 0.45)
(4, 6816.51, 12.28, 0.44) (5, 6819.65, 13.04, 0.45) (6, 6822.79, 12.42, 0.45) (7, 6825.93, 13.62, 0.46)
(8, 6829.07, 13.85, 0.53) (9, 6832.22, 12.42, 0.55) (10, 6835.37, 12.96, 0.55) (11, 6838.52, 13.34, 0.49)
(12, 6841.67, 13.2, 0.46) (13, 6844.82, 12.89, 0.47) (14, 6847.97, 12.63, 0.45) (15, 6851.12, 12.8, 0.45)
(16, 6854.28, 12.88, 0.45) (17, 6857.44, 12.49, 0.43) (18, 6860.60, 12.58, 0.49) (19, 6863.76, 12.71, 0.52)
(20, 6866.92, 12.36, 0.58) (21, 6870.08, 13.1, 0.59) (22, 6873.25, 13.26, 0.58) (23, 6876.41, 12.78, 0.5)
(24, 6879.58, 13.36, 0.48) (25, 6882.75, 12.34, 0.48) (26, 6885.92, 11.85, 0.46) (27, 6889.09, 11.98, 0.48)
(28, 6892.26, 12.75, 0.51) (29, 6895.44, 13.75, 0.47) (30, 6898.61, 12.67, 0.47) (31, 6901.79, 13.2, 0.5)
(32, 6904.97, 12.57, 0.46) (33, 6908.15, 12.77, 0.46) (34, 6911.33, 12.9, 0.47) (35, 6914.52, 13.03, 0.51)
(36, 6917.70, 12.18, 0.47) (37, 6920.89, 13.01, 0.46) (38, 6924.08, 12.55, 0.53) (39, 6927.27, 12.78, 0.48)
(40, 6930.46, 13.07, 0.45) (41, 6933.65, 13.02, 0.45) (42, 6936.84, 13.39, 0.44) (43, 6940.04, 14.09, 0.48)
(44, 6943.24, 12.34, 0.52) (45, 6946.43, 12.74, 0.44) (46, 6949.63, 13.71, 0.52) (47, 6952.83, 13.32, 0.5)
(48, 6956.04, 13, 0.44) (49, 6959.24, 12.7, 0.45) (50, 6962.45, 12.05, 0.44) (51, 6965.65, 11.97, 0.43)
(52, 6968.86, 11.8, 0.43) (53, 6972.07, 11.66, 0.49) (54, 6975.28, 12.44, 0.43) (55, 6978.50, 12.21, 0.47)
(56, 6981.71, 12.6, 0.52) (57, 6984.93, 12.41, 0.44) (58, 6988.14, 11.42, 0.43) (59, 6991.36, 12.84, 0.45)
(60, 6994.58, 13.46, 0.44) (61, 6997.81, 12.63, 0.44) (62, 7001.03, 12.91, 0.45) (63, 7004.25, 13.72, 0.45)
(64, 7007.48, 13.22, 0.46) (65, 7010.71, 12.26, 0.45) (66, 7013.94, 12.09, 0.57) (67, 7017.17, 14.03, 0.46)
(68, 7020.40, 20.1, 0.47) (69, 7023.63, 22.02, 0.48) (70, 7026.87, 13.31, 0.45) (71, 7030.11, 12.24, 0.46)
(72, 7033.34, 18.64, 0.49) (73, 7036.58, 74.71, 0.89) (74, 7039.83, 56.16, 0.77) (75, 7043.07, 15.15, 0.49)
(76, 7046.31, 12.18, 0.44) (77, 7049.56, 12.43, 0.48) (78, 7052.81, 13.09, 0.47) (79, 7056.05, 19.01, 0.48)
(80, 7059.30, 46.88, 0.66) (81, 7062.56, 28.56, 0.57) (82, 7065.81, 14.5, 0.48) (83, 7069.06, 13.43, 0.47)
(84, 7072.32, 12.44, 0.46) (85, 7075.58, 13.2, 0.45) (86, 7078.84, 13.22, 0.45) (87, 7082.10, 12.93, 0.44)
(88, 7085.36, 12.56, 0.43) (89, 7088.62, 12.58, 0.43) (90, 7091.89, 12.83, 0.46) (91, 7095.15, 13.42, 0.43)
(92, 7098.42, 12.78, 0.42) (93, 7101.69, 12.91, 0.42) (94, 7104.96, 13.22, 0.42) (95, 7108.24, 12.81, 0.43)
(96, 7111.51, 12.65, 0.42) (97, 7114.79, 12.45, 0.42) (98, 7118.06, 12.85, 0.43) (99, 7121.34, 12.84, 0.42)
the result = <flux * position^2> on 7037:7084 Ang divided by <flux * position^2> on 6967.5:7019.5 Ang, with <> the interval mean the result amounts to 1.73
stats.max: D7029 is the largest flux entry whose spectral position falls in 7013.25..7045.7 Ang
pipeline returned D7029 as 74.71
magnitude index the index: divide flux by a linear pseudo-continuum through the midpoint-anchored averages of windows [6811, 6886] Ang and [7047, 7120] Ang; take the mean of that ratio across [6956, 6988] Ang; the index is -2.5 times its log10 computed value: 0.16 mag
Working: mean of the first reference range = 12.8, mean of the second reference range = 15.4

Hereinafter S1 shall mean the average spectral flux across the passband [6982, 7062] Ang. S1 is 19.9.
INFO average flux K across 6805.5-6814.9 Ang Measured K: 12.8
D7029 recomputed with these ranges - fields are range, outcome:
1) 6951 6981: 13.32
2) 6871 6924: 13.75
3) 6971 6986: 12.6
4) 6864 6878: 13.26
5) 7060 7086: 28.56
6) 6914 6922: 13.03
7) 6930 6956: 14.09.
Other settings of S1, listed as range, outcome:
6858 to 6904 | 12.8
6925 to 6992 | 12.6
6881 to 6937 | 12.8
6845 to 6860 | 12.7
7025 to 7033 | 14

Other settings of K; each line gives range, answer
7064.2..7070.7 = 14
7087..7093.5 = 12.7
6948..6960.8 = 13.2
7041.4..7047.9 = 14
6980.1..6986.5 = 12.5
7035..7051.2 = 34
